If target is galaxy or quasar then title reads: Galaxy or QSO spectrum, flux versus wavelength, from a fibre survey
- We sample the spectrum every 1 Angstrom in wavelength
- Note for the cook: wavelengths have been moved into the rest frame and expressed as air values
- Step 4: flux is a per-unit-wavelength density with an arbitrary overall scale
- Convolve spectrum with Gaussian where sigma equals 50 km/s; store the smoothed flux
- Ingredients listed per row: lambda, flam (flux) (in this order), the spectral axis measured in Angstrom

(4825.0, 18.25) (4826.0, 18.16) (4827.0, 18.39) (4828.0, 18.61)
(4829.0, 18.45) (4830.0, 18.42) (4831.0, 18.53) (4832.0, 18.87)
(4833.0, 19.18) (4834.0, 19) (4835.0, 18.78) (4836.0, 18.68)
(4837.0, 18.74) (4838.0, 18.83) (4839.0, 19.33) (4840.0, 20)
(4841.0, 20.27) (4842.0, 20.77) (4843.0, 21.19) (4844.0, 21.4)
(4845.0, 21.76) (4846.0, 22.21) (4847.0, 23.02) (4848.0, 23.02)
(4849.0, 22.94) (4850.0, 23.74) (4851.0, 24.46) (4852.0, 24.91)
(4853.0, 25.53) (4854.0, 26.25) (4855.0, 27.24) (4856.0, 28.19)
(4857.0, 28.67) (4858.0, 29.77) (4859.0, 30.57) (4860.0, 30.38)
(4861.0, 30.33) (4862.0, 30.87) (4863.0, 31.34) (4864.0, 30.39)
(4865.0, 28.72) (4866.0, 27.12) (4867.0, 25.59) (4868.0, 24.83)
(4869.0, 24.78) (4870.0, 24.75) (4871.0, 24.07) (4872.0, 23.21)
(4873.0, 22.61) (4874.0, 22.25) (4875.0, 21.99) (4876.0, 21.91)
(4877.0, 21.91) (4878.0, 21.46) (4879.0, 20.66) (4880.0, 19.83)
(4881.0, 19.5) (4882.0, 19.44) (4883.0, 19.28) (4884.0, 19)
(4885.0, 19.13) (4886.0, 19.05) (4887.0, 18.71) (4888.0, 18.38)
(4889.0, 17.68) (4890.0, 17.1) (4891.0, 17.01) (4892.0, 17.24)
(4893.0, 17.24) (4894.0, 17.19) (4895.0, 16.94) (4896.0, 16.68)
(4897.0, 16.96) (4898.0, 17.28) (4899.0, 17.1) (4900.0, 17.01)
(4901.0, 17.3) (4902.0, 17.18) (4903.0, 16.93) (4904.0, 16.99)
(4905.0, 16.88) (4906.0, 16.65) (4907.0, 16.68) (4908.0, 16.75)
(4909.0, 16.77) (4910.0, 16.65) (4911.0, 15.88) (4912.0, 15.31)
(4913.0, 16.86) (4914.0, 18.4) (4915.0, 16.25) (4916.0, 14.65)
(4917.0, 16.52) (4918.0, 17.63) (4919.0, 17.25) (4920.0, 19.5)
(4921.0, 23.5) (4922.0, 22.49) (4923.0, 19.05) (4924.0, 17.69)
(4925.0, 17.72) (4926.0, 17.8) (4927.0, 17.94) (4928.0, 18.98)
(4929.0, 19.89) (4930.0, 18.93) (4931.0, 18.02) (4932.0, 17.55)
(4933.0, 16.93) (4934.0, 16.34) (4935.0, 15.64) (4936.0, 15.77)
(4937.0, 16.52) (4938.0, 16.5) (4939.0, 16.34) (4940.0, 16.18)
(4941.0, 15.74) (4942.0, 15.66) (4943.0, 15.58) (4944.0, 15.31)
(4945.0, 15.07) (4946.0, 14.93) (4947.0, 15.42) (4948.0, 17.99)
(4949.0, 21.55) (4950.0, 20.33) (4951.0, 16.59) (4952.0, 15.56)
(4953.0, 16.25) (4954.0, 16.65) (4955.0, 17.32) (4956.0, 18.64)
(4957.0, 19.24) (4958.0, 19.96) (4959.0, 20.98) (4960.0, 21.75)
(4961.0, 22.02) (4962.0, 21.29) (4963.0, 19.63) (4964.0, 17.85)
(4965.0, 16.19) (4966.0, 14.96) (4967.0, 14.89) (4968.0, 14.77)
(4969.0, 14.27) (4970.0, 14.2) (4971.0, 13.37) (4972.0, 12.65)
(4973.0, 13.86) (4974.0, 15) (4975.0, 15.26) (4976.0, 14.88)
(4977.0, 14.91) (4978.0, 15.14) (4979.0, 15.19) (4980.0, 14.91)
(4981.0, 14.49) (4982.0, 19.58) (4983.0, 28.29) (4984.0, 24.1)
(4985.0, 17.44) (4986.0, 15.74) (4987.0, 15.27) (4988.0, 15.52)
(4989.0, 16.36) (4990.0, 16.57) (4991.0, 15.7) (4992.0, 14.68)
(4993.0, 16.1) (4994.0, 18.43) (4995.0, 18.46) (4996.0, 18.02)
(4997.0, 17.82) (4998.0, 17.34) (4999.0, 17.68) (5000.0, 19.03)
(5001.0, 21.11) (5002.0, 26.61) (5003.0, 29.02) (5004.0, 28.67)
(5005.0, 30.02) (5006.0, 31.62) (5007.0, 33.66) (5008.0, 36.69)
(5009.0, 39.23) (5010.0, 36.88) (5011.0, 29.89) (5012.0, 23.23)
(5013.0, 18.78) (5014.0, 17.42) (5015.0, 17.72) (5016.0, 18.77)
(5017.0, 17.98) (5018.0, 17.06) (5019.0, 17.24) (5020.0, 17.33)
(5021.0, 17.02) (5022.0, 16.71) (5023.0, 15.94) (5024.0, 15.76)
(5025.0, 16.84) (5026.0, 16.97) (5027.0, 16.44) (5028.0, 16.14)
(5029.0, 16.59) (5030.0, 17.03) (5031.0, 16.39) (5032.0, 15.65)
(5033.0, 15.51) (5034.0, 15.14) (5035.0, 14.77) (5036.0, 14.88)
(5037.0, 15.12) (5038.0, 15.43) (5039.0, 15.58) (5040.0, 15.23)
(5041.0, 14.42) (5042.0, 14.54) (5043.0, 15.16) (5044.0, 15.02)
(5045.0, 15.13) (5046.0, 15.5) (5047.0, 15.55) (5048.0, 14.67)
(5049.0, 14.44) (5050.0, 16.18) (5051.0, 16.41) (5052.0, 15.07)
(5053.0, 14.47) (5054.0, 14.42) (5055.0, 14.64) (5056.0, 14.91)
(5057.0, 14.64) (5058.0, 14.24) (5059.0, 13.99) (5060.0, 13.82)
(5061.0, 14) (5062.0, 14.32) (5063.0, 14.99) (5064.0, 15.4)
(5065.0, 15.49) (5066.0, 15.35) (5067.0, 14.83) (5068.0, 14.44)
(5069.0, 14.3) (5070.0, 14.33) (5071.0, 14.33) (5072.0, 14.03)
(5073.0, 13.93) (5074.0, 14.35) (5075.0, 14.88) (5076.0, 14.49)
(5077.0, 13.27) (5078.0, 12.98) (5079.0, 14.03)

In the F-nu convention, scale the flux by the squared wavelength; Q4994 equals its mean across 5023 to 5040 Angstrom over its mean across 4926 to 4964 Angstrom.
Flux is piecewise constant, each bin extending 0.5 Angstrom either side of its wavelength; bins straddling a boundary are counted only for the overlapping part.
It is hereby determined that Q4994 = 0.93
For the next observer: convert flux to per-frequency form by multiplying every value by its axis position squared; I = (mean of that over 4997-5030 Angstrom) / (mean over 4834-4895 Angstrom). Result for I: 1.03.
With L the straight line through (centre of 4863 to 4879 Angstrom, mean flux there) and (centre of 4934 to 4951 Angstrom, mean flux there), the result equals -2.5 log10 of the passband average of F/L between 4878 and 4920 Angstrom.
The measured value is 0.214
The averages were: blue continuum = 24.5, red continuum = 16.5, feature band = 17.5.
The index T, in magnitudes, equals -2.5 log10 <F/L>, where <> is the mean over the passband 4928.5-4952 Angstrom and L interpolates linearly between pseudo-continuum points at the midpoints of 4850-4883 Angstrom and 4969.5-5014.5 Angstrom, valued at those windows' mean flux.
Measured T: 0.31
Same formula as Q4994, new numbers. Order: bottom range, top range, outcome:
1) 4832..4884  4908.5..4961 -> 0.77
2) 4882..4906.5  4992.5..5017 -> 1.44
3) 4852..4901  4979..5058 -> 0.87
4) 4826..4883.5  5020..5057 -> 0.73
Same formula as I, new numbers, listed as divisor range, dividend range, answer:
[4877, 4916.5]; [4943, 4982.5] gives 0.97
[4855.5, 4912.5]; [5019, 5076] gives 0.77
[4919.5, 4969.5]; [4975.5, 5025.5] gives 1.18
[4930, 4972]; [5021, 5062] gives 0.93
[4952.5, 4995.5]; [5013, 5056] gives 0.96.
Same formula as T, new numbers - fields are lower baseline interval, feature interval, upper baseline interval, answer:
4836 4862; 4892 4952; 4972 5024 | 0.28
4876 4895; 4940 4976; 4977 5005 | 0.13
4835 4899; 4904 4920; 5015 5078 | 0.23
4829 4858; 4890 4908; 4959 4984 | 0.16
